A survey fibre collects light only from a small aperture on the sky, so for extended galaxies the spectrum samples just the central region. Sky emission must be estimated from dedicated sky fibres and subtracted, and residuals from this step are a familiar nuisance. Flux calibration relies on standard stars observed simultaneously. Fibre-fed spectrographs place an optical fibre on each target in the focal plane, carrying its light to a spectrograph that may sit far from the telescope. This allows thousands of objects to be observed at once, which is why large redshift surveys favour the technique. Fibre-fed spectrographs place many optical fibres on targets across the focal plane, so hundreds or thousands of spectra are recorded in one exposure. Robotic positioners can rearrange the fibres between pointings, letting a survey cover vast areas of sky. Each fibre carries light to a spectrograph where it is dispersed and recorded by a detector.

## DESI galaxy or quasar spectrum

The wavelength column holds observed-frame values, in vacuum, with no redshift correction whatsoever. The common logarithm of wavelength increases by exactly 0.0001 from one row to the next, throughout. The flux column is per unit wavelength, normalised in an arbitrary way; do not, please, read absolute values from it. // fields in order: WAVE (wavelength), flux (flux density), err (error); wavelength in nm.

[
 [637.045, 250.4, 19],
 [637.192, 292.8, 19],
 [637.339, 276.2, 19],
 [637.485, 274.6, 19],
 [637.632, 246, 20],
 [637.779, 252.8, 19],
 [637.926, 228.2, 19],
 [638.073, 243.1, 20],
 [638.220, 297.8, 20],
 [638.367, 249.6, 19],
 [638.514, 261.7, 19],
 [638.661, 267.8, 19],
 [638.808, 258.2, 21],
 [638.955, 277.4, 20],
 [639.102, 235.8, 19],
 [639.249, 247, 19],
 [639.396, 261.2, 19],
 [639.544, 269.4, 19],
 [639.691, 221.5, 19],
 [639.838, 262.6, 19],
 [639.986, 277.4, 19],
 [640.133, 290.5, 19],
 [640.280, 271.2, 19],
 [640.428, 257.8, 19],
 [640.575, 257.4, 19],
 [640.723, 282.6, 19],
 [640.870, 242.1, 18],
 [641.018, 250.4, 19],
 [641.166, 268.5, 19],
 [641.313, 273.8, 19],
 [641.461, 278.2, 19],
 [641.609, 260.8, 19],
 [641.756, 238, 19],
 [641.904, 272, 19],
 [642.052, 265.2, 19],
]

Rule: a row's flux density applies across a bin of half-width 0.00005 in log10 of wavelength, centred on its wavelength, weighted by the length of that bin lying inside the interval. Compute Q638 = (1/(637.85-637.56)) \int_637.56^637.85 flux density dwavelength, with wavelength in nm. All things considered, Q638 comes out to 249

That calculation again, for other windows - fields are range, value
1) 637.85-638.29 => 256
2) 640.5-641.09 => 258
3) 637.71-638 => 240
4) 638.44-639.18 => 260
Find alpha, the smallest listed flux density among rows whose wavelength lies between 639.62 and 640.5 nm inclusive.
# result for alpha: 221.5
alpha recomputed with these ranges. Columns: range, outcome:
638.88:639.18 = 235.8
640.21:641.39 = 242.1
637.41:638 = 228.2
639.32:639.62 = 261.2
